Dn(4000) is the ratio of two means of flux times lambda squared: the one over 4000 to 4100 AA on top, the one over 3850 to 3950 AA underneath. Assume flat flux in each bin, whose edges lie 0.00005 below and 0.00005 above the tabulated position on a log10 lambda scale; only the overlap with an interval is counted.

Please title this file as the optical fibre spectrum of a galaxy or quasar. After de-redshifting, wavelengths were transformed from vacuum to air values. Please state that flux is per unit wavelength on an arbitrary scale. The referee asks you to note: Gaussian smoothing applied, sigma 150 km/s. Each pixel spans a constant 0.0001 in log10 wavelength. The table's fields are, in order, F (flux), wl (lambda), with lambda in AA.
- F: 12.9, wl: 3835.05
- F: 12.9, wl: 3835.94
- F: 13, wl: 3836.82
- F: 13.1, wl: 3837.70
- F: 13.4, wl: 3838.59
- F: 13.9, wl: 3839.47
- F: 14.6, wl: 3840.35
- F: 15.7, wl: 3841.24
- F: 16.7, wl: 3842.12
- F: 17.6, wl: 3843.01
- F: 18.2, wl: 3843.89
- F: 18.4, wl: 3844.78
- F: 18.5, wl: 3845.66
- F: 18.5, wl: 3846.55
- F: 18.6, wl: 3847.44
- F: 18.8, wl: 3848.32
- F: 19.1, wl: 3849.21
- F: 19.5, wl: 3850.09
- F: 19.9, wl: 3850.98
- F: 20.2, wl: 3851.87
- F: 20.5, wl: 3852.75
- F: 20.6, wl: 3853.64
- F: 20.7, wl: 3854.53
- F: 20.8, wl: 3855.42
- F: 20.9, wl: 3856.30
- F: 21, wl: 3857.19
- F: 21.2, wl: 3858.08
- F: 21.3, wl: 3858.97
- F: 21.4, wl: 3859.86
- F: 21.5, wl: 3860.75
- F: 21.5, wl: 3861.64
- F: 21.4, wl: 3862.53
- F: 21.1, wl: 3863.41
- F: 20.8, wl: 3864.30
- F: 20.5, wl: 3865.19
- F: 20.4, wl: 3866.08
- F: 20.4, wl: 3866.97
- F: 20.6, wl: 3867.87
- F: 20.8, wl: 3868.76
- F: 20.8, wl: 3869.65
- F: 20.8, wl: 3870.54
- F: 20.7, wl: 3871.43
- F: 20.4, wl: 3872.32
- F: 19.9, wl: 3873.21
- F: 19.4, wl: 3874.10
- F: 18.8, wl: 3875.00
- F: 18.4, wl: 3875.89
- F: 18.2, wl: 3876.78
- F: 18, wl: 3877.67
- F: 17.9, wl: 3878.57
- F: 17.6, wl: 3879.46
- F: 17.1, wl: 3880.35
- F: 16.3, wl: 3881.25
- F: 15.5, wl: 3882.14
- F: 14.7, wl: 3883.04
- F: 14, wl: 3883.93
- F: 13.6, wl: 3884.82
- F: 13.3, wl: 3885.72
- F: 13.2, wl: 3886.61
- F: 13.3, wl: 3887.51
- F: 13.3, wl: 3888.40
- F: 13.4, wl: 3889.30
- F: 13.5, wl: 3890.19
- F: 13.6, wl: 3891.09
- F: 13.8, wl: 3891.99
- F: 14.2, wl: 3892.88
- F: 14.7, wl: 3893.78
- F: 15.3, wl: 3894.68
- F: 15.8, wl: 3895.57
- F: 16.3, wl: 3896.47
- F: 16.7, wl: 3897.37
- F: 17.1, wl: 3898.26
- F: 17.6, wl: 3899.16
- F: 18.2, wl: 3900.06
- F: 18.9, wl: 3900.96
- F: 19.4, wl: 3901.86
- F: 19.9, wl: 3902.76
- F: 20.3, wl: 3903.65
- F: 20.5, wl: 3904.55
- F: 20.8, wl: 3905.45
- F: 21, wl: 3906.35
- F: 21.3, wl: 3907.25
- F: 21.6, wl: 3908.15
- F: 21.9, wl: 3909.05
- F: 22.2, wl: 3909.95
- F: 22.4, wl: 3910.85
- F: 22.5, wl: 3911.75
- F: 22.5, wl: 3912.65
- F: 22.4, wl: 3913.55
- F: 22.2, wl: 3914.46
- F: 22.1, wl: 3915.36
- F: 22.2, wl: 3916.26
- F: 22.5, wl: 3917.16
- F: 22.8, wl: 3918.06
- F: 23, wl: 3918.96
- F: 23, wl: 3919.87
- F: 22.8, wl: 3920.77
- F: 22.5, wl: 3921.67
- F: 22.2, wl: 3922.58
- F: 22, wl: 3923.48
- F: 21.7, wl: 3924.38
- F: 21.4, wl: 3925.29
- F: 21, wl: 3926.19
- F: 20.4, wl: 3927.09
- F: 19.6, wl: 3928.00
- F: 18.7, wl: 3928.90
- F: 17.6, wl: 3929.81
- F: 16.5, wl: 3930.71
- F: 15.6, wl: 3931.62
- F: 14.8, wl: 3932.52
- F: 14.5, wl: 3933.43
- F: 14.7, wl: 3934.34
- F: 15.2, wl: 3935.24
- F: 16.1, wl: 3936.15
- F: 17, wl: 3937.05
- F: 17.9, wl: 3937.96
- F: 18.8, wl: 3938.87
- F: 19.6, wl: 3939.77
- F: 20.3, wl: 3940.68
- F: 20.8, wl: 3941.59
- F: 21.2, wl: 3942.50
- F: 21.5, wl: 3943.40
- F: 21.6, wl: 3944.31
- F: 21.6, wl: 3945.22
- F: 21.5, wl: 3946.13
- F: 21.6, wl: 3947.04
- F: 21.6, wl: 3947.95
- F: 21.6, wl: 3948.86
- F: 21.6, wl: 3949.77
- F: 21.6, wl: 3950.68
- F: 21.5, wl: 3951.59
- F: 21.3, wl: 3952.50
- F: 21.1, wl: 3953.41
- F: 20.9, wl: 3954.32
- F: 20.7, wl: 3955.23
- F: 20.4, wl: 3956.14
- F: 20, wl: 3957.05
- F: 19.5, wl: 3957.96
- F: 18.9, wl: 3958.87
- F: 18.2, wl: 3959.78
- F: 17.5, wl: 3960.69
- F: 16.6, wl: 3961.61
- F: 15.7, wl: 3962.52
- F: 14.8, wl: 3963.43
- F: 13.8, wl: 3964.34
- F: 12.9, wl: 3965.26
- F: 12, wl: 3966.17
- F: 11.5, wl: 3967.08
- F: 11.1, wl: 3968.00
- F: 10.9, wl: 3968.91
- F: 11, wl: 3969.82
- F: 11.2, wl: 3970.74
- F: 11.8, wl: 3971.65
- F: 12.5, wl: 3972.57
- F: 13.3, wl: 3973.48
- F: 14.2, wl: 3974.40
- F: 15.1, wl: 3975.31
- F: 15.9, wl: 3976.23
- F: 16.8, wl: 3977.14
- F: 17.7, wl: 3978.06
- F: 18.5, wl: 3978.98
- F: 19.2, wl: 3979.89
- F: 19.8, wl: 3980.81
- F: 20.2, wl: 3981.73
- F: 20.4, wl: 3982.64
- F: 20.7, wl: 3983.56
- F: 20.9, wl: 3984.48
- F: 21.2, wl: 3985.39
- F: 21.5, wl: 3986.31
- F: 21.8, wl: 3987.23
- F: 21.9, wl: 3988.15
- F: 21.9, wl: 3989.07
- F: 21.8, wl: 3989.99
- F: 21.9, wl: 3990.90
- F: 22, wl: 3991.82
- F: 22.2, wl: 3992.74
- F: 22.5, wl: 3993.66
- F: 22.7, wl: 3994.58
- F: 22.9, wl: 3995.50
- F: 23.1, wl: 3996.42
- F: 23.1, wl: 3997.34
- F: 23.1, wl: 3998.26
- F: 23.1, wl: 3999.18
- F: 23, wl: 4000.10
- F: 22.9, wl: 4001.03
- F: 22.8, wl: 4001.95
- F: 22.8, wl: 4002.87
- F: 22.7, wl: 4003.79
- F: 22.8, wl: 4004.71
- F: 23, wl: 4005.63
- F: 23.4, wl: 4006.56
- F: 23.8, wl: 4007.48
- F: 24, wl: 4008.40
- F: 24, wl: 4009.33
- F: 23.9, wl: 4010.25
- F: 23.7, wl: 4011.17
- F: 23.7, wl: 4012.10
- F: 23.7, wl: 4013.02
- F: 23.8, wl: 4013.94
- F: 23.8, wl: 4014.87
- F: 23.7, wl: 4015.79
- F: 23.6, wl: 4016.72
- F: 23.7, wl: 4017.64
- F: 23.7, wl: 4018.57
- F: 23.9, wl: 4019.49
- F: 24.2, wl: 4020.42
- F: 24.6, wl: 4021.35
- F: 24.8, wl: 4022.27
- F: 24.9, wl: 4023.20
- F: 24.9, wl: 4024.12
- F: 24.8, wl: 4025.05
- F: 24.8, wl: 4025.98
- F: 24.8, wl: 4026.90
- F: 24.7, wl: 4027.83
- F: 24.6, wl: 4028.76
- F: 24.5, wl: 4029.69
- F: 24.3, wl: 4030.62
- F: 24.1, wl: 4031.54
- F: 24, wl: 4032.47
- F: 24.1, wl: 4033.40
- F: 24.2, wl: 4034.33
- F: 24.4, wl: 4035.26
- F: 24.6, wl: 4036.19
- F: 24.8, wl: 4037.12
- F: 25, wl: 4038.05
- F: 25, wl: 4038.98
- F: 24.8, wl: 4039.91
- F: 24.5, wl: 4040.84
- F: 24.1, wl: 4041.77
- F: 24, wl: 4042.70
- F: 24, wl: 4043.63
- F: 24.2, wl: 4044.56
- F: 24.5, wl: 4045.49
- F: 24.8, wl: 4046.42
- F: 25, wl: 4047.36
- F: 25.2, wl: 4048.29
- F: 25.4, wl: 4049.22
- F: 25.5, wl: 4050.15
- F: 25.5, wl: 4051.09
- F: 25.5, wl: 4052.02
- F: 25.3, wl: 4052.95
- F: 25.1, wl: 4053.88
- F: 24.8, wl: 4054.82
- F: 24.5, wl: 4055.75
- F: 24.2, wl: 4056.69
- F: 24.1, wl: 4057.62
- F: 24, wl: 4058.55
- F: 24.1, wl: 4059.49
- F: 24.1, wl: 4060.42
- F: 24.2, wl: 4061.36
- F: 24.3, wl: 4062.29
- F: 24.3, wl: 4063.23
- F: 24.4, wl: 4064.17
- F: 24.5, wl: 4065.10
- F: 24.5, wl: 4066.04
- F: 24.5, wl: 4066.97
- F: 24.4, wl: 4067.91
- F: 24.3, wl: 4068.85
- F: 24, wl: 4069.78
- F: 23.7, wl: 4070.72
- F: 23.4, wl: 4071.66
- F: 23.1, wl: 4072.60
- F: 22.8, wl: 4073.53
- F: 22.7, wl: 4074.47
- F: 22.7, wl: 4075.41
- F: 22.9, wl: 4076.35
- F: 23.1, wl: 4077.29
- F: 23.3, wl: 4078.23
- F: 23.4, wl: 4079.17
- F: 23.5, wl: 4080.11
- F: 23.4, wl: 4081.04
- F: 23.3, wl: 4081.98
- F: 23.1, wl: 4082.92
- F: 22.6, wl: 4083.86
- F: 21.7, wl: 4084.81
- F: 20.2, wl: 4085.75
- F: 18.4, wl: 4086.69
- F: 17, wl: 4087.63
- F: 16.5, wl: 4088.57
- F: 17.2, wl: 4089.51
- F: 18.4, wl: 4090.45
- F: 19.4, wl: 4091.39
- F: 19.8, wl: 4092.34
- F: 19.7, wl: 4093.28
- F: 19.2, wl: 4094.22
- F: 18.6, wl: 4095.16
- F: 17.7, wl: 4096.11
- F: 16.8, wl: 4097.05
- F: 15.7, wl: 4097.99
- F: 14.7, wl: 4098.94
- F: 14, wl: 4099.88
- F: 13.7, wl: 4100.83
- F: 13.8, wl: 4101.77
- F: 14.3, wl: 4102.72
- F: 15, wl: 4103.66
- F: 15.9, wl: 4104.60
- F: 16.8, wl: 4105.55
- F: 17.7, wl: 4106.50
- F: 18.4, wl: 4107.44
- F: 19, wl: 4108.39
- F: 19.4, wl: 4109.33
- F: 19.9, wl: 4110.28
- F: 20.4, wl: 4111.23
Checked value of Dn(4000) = 1.30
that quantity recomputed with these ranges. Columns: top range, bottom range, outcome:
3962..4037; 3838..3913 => 1.21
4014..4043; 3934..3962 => 1.28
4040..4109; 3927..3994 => 1.26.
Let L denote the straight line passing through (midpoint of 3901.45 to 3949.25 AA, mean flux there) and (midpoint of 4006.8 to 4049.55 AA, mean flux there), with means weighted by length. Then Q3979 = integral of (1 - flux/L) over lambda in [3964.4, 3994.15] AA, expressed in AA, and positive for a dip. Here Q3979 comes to 6.8 AA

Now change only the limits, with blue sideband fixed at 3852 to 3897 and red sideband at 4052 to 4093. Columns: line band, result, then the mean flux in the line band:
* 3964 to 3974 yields 4.1 AA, 12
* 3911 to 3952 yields -1.9 AA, 20.3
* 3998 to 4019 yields -2.1 AA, 23.4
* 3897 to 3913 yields -1.3 AA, 20.3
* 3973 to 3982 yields 1.6 AA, 17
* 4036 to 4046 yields -1.1 AA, 24.5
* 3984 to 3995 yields -0.6 AA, 21.9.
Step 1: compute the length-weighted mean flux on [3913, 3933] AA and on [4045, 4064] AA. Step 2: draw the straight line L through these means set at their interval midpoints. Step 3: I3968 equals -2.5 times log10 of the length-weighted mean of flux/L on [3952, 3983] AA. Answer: 0.327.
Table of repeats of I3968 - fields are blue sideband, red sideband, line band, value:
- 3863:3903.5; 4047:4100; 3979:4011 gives -0.10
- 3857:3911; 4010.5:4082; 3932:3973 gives 0.18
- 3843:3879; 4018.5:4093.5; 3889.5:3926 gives 0.05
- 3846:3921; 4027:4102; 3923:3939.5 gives 0.12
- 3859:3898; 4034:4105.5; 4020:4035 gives -0.16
